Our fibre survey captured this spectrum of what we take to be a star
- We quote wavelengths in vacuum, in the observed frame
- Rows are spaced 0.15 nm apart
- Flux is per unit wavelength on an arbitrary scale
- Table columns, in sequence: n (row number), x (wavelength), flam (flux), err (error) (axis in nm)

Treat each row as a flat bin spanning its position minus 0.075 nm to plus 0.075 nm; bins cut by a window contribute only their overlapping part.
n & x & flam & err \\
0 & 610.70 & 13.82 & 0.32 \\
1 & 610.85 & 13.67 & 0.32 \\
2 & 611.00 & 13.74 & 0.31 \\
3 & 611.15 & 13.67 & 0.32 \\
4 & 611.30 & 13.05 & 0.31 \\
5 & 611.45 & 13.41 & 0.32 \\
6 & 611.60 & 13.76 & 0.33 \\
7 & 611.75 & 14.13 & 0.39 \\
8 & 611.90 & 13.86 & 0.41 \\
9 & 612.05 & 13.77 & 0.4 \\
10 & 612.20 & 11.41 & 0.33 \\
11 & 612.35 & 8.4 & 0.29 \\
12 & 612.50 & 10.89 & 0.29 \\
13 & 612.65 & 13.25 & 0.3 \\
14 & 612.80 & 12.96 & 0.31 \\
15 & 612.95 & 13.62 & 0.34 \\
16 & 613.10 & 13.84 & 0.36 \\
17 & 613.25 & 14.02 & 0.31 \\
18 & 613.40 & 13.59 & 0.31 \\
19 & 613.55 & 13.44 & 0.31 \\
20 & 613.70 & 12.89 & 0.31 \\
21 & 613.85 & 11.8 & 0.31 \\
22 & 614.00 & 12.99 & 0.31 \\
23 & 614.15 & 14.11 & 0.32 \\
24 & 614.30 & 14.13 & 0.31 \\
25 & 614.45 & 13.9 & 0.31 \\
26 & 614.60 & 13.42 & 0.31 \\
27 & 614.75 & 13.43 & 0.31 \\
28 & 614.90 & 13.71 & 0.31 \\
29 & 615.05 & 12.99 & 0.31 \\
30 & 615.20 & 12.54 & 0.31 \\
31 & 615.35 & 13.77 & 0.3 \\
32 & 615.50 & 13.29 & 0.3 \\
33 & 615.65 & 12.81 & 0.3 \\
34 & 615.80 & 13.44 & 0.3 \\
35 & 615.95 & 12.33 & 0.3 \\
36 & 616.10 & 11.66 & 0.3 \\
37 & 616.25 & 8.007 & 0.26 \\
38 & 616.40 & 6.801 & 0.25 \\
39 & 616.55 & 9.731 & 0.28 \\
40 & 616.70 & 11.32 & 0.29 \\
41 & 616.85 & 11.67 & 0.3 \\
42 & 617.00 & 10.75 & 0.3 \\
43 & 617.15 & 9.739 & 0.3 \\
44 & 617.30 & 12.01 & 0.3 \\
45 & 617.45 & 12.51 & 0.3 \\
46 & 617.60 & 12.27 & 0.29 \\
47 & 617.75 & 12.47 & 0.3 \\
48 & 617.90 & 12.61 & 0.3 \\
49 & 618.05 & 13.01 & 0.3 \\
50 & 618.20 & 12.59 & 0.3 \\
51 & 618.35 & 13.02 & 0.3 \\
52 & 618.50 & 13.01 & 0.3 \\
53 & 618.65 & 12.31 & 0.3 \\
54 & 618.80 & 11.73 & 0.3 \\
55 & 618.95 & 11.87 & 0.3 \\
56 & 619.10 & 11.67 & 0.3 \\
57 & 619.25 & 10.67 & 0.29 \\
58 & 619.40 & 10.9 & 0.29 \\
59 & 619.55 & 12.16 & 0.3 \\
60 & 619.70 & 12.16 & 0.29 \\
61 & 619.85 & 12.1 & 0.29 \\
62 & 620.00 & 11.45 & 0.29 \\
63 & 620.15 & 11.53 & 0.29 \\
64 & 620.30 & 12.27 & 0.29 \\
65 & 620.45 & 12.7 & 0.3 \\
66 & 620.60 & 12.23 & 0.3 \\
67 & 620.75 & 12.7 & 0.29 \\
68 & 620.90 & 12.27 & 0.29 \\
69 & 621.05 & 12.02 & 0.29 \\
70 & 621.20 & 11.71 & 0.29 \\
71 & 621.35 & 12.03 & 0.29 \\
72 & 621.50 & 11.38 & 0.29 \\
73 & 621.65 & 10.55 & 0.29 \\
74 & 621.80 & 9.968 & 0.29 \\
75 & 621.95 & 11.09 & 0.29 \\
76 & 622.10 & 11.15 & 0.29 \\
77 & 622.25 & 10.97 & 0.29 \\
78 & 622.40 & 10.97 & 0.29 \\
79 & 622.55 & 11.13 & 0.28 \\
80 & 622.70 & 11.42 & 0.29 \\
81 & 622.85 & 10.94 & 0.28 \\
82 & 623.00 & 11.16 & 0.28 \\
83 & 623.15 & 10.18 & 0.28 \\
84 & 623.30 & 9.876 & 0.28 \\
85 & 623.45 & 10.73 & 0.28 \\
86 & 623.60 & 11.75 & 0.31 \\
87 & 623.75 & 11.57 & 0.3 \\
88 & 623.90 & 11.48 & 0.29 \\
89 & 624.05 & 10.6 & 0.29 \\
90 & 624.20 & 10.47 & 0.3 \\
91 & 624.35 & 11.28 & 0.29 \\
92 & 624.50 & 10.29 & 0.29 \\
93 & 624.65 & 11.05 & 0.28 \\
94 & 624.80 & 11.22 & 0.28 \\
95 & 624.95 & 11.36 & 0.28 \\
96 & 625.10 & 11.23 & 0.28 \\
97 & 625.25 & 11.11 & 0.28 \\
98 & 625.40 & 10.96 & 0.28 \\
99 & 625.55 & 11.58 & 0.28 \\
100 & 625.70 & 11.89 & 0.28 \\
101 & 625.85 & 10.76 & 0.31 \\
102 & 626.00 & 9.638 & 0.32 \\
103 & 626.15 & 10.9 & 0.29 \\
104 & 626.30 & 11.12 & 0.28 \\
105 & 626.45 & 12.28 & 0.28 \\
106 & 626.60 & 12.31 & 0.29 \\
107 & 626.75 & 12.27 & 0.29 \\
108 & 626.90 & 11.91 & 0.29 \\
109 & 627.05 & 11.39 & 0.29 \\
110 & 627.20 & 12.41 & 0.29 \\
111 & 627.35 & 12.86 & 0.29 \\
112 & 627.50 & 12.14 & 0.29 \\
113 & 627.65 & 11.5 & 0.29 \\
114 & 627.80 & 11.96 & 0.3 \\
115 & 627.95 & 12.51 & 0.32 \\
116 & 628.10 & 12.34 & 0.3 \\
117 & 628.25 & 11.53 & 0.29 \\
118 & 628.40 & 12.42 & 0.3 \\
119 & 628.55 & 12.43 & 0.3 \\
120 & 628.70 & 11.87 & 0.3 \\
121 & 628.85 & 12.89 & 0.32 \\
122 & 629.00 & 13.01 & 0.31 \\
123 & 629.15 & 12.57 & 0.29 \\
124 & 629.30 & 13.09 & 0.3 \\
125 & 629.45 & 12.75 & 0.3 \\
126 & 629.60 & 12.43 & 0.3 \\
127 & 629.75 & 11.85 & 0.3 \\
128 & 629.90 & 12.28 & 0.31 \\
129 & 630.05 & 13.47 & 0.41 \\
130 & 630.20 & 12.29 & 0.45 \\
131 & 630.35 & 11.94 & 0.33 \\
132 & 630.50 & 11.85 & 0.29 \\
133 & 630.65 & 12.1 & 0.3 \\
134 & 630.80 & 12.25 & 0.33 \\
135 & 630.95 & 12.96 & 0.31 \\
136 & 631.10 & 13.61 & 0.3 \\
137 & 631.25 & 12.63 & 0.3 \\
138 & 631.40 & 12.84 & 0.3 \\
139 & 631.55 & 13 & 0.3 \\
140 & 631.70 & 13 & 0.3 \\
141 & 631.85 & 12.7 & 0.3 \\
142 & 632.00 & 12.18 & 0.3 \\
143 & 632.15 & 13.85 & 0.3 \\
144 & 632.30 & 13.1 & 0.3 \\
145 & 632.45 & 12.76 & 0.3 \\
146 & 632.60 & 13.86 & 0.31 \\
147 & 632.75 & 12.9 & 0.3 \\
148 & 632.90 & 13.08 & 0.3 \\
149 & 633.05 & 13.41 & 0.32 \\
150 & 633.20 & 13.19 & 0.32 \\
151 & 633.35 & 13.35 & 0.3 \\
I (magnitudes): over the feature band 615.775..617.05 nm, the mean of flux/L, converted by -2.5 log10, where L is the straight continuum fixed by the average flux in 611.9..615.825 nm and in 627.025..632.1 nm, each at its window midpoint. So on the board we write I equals 0.22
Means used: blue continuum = 13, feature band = 10.5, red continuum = 12.5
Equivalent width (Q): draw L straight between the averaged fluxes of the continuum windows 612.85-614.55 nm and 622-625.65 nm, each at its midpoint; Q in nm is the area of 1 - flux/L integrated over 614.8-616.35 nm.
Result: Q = 0.08 nm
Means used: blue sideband 13.5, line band 12.4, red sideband 11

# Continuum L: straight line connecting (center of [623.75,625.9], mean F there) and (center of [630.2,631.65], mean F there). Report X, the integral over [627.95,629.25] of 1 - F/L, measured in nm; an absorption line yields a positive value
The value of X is -0.04 nm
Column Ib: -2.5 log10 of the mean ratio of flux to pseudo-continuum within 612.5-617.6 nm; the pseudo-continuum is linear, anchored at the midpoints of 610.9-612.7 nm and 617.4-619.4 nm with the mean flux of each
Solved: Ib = 0.01 mag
